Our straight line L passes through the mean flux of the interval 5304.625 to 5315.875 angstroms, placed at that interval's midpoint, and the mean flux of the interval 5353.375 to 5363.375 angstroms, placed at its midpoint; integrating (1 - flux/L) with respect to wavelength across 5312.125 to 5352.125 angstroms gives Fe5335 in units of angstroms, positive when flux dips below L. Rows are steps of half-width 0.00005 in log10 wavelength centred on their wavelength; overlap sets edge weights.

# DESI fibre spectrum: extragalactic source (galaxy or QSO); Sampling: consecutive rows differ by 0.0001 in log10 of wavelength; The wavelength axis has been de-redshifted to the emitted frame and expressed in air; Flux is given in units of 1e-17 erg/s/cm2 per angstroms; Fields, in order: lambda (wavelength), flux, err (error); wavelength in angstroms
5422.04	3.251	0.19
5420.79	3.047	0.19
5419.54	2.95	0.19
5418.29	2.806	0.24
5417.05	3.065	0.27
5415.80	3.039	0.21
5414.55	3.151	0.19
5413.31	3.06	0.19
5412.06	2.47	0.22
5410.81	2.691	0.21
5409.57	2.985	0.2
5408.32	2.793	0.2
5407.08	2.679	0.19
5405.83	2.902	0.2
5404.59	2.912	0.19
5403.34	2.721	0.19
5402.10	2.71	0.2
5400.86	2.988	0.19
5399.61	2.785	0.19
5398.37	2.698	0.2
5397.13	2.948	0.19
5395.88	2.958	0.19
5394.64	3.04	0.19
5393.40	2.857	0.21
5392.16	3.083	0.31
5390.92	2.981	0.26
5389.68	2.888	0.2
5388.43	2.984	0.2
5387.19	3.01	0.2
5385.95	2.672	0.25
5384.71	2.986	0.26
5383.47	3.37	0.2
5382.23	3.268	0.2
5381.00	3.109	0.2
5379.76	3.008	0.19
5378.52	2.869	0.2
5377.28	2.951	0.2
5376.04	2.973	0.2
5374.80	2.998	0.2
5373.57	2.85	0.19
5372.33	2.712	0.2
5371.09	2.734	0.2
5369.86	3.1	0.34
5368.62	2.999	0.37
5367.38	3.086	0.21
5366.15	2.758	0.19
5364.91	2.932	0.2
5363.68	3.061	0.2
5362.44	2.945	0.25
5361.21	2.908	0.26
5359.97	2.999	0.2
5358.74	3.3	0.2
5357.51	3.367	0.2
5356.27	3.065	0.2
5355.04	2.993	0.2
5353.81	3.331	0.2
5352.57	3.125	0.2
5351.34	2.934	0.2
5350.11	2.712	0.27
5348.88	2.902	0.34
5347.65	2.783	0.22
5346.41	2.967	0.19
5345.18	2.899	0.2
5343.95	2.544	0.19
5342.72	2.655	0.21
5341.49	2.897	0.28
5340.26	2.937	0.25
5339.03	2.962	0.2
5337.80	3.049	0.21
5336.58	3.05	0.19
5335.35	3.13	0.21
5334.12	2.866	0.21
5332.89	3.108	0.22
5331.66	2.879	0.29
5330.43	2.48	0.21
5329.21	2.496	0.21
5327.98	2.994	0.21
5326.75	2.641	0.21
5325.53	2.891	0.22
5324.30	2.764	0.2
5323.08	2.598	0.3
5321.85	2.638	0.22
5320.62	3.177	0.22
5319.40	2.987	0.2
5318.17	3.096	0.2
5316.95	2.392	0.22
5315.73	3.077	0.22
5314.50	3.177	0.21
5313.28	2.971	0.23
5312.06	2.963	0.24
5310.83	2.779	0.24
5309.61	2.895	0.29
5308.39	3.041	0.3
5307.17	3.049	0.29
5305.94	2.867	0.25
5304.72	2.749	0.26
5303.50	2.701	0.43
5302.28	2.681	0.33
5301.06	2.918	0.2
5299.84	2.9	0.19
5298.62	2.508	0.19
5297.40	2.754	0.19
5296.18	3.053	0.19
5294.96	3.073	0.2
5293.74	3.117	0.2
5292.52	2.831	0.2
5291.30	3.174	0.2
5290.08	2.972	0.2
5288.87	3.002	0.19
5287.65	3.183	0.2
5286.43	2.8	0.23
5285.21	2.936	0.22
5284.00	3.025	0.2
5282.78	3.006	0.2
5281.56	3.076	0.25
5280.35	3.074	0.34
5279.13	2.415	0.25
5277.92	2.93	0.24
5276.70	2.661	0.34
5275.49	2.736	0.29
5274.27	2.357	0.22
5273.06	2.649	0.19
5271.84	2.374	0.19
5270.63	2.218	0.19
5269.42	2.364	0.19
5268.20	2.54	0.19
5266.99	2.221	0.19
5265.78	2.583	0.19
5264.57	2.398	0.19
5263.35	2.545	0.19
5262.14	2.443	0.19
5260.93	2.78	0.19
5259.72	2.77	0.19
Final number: 2.1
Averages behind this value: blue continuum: 2.96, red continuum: 3.11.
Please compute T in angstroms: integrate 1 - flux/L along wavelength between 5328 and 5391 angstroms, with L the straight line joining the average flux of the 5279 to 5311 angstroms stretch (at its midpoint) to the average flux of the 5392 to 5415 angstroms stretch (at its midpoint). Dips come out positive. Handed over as -1.5 angstroms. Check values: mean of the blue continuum 2.92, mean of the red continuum 2.86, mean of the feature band 2.95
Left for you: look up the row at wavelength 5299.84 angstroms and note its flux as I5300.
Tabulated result 2.9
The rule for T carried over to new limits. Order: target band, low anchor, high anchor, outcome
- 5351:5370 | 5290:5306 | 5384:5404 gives -1.11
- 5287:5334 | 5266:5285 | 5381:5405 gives -2.53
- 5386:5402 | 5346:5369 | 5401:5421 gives -0.01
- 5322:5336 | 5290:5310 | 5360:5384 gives 0.62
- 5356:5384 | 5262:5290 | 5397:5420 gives -2.05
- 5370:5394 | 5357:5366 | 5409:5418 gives 0.28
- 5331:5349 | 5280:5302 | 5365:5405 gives 0.25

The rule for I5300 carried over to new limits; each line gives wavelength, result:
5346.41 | 2.967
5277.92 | 2.93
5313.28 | 2.971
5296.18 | 3.053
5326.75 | 2.641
